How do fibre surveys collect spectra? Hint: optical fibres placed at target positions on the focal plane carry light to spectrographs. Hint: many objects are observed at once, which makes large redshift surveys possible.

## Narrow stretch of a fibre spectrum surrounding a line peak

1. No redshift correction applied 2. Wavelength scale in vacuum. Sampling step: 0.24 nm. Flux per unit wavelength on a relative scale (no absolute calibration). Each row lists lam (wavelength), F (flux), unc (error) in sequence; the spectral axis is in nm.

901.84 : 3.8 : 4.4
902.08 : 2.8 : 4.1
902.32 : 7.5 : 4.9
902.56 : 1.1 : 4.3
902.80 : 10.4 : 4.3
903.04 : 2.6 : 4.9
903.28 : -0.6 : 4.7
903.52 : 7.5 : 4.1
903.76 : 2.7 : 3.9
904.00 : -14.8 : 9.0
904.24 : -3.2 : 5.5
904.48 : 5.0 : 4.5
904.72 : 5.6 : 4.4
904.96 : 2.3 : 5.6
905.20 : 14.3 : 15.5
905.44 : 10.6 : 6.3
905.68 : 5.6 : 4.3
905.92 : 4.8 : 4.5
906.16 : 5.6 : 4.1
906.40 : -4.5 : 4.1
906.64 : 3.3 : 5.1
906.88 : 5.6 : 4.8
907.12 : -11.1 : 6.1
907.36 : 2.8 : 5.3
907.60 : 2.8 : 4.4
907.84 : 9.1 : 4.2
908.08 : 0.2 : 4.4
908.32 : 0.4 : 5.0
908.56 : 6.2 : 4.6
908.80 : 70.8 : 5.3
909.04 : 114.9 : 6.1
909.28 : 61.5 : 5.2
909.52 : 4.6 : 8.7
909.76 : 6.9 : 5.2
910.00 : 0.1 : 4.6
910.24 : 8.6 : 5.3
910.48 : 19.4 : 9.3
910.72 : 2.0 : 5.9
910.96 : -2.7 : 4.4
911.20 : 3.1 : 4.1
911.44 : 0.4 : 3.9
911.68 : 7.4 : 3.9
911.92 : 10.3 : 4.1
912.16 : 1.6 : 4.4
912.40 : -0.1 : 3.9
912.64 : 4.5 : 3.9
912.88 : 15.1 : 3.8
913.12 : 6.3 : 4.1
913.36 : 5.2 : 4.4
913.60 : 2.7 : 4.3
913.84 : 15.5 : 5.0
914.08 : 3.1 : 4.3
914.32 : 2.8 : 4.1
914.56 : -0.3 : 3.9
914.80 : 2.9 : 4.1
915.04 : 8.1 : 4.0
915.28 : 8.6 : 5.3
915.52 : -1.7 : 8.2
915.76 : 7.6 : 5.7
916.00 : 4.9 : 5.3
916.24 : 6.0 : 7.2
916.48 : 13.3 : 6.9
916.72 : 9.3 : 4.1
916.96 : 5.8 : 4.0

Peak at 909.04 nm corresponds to [O III]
